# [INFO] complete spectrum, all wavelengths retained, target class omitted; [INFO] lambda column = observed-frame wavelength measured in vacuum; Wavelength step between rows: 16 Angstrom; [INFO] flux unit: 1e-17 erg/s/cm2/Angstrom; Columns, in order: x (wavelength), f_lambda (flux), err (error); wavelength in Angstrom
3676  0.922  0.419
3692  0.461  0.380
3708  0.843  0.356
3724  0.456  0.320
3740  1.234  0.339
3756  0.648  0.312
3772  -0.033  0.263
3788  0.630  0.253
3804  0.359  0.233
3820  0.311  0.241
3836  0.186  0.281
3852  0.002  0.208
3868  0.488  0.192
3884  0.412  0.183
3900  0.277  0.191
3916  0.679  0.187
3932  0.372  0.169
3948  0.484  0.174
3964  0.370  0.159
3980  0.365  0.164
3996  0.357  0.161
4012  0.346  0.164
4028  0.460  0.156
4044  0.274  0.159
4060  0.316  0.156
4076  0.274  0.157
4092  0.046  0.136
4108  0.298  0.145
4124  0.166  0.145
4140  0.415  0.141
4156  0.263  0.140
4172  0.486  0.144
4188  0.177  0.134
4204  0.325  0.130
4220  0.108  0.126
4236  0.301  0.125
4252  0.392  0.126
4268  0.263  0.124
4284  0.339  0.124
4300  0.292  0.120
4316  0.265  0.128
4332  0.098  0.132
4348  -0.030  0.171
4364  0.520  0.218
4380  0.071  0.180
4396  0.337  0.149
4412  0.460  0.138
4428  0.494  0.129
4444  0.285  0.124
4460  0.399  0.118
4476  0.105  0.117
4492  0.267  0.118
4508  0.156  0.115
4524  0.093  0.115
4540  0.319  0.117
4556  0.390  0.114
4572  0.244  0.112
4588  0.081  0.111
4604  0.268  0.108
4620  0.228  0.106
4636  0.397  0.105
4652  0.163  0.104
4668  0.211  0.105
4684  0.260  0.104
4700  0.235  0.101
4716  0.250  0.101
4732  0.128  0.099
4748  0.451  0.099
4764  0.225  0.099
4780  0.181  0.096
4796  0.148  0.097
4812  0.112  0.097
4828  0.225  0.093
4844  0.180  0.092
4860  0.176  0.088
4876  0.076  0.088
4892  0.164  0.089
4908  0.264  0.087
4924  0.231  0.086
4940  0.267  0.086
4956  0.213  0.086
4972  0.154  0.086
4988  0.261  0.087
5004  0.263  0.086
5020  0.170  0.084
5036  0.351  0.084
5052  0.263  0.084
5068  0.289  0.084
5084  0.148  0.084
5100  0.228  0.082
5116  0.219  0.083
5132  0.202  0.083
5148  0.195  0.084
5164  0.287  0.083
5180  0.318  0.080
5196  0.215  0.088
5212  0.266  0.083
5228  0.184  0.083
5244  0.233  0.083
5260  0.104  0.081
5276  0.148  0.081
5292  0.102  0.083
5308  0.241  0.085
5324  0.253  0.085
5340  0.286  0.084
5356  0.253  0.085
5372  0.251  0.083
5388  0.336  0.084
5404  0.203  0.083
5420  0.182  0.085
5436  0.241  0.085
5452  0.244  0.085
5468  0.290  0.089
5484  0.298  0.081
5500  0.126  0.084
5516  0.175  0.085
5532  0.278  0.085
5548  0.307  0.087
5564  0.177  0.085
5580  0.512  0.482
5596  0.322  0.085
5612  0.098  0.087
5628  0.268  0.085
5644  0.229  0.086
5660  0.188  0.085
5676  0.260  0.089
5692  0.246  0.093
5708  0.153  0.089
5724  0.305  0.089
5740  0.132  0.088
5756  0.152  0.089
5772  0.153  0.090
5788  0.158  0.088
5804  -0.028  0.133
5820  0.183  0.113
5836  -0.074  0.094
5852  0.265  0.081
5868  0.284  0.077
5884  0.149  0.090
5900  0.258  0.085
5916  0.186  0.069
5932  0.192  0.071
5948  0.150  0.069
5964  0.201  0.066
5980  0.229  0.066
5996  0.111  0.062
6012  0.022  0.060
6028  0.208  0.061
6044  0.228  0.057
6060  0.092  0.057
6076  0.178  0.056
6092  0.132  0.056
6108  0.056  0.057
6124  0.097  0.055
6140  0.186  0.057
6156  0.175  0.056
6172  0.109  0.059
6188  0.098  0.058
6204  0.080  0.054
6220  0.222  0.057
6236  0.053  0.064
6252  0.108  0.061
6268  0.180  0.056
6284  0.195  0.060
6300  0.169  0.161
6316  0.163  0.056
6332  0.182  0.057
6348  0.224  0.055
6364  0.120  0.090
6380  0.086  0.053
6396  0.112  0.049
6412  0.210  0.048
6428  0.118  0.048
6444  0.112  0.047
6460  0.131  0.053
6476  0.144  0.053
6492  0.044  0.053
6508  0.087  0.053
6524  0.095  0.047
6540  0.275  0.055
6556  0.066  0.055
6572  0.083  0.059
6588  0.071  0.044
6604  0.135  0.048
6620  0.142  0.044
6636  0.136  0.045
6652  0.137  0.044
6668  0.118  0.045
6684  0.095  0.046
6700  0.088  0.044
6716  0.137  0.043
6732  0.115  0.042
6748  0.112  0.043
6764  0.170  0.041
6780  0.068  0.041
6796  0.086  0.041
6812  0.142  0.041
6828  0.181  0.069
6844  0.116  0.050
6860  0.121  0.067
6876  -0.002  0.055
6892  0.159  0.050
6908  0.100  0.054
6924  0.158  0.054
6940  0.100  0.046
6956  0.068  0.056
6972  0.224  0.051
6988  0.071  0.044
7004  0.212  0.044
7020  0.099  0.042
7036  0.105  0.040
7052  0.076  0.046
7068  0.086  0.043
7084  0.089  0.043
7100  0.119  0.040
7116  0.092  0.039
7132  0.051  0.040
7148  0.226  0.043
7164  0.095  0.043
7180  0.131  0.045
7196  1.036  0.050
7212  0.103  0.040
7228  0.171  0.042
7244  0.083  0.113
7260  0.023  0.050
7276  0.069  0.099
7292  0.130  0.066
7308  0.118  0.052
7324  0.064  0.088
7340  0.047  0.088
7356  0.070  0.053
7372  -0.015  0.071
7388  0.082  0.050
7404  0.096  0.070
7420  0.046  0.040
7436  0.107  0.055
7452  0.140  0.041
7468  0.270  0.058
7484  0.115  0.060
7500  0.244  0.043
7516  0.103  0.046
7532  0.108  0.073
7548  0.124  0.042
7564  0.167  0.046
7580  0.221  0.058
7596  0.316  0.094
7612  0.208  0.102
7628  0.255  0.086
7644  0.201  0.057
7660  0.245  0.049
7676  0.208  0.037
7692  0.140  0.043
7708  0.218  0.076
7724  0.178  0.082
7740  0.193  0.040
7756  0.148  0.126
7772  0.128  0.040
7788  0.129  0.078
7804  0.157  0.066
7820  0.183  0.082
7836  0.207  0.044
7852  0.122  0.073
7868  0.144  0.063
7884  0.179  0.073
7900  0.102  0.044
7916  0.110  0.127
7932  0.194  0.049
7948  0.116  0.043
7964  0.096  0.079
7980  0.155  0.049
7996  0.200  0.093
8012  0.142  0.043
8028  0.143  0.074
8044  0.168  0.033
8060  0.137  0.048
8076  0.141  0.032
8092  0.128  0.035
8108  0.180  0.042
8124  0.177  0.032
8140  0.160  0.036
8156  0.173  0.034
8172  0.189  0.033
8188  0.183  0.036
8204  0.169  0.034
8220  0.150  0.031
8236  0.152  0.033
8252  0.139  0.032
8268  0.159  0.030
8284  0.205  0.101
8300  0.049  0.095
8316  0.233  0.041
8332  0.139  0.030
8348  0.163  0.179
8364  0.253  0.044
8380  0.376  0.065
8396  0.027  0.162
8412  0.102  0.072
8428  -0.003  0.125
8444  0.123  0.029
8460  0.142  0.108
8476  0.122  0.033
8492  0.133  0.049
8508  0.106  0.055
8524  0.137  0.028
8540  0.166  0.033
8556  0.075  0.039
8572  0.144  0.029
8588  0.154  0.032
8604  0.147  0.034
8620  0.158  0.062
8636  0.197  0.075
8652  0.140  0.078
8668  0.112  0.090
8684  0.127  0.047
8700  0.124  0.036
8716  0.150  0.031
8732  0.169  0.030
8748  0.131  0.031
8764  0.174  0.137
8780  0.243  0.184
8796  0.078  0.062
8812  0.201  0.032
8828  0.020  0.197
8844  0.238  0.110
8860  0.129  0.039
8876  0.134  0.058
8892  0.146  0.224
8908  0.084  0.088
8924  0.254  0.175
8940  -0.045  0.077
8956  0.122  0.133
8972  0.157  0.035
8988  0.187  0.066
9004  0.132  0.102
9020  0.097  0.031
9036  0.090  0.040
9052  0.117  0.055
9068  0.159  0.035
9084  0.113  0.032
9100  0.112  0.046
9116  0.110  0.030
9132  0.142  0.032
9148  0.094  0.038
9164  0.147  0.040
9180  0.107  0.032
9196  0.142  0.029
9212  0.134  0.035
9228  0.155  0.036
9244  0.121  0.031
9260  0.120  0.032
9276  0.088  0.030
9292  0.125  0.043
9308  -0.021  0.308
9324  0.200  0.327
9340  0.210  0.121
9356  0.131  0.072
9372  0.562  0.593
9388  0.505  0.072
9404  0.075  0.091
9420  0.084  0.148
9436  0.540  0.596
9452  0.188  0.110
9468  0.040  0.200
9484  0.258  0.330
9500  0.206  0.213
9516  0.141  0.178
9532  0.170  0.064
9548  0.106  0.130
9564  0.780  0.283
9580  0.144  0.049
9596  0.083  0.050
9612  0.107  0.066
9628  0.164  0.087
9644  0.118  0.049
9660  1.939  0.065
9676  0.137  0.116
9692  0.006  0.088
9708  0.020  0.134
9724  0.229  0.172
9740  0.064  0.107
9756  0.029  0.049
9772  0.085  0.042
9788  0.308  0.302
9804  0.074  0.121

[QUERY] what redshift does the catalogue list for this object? 0.93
